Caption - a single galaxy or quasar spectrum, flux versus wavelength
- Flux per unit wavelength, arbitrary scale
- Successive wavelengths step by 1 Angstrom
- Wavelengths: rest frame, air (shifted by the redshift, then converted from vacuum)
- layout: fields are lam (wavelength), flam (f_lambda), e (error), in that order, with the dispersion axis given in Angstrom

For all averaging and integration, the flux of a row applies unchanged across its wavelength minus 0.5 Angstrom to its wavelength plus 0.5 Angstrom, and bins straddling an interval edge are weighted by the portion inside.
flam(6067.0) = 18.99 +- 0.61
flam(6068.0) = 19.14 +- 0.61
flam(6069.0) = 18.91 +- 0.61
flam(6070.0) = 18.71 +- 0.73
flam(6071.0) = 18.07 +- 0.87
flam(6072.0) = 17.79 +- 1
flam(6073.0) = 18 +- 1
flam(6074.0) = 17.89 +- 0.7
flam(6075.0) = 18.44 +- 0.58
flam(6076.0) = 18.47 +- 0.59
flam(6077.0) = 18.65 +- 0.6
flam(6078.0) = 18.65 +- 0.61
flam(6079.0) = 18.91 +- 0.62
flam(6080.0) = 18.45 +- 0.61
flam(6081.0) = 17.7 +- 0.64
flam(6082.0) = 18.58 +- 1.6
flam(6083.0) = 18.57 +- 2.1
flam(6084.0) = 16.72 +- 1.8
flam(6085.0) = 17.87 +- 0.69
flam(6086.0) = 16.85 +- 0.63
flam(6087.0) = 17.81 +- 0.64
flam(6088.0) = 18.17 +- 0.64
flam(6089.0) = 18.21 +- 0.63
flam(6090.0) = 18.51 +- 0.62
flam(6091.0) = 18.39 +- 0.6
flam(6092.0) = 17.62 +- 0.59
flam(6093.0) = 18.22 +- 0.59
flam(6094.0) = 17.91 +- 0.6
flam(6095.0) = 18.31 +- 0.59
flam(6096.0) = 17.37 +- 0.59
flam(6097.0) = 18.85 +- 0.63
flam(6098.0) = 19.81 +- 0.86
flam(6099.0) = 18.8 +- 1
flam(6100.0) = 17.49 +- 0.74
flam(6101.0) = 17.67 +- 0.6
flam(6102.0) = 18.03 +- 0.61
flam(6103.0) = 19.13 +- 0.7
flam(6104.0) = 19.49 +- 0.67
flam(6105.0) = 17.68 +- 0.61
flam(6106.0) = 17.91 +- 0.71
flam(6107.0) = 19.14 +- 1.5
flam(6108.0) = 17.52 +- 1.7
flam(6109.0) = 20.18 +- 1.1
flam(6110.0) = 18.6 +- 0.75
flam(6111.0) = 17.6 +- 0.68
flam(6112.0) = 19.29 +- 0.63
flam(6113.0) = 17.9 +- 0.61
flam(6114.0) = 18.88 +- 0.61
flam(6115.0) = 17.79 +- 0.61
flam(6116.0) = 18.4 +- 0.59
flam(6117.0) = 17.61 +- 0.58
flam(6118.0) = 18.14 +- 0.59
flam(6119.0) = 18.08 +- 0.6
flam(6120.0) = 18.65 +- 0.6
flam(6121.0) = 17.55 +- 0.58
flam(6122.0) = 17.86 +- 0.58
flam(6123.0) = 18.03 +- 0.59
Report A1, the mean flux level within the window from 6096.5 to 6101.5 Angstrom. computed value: 18.5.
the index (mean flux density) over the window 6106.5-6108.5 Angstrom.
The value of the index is 18.3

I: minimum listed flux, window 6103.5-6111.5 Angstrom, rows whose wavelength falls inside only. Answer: 17.52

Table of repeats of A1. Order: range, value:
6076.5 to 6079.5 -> 18.7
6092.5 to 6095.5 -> 18.1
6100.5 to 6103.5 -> 18.3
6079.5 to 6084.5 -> 18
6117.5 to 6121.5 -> 18.1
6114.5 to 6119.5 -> 18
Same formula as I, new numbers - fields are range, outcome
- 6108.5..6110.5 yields 18.6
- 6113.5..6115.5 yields 17.79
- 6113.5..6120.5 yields 17.61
